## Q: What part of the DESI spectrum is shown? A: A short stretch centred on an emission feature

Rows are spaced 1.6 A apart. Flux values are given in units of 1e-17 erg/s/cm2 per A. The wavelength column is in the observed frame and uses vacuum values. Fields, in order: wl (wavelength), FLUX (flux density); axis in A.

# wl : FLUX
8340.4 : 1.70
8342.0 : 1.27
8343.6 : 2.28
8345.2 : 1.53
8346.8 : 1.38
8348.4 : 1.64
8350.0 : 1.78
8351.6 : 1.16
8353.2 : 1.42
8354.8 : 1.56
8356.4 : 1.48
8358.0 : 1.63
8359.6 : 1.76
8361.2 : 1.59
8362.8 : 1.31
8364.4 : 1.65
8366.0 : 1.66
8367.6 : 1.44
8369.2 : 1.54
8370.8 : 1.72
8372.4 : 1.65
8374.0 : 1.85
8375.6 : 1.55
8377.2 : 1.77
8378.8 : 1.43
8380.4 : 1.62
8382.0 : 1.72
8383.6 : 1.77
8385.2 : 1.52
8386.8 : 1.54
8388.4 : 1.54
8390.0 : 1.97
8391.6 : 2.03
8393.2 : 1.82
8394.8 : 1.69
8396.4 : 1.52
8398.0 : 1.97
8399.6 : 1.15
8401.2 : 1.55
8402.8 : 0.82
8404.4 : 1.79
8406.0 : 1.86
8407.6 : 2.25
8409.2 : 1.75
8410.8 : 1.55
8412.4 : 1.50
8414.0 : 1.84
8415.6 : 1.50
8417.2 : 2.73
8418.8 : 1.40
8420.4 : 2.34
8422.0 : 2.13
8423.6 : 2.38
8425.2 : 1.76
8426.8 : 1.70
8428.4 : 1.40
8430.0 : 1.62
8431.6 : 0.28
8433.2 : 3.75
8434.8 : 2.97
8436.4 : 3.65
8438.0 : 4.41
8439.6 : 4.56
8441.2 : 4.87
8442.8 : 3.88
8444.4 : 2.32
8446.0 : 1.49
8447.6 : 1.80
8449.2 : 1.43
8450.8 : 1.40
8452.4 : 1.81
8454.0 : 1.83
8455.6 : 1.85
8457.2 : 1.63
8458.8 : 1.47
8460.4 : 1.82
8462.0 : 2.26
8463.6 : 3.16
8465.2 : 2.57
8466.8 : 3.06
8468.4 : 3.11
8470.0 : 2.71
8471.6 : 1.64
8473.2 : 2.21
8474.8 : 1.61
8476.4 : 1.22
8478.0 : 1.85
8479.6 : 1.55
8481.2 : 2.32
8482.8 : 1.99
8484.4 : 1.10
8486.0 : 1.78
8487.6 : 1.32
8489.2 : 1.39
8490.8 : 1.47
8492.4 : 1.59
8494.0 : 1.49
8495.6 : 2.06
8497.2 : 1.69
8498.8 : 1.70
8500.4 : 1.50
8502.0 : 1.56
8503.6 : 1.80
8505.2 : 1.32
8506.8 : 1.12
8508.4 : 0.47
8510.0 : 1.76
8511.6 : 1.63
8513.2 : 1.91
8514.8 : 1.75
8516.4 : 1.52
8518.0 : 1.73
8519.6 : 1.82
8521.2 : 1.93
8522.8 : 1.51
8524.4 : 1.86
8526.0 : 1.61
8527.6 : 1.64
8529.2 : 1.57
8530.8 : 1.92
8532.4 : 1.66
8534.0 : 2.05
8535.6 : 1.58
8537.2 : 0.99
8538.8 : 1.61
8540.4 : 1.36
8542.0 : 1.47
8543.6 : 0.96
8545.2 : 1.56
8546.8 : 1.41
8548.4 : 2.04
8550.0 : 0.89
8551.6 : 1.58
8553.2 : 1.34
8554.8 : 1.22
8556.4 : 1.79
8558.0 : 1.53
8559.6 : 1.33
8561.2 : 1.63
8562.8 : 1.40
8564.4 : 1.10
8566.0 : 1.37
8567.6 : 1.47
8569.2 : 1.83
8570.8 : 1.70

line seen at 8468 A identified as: [N II]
